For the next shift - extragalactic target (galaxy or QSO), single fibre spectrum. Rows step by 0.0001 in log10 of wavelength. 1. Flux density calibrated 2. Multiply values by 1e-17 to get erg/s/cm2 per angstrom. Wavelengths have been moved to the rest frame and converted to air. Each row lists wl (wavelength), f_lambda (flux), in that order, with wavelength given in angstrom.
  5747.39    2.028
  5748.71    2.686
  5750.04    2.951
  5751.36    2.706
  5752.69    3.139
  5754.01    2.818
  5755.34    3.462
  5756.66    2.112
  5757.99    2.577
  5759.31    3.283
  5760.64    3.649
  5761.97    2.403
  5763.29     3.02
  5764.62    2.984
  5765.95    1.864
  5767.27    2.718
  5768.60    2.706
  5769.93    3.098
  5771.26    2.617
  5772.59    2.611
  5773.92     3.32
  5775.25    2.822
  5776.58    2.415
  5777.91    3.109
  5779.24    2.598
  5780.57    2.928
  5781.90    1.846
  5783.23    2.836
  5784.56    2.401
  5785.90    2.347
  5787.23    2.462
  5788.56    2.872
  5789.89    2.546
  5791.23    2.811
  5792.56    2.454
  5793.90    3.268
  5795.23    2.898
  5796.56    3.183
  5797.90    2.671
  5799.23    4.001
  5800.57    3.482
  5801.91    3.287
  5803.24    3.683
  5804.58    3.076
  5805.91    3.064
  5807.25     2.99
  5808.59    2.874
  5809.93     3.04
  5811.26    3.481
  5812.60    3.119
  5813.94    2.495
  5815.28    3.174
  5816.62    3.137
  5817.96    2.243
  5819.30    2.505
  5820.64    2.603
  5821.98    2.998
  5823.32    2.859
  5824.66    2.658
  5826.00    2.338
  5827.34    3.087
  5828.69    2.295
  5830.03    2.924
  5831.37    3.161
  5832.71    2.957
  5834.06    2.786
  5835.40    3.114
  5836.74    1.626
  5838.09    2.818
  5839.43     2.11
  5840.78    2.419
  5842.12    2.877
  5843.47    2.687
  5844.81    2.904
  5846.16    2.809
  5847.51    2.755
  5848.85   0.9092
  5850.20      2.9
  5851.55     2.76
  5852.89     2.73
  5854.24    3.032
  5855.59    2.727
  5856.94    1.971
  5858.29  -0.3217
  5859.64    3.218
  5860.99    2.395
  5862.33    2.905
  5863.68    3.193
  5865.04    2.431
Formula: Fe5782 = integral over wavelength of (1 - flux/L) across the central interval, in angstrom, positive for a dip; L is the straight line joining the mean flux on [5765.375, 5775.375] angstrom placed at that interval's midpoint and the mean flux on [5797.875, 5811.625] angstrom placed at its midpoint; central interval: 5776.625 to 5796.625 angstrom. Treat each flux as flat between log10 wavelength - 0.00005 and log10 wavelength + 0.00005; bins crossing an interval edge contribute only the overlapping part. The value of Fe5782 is 2.0 angstrom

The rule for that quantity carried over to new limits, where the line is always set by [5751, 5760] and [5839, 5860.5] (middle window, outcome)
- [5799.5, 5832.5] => -4.8 angstrom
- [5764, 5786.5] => 1.0 angstrom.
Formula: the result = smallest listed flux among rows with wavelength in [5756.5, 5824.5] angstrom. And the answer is 1.846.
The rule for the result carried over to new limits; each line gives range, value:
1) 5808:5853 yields 0.9092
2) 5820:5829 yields 2.295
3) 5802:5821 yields 2.243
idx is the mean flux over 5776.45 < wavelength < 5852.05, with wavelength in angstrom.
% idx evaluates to 2.79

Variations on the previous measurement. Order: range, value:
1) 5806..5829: 2.83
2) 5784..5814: 2.99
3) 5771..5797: 2.72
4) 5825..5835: 2.8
